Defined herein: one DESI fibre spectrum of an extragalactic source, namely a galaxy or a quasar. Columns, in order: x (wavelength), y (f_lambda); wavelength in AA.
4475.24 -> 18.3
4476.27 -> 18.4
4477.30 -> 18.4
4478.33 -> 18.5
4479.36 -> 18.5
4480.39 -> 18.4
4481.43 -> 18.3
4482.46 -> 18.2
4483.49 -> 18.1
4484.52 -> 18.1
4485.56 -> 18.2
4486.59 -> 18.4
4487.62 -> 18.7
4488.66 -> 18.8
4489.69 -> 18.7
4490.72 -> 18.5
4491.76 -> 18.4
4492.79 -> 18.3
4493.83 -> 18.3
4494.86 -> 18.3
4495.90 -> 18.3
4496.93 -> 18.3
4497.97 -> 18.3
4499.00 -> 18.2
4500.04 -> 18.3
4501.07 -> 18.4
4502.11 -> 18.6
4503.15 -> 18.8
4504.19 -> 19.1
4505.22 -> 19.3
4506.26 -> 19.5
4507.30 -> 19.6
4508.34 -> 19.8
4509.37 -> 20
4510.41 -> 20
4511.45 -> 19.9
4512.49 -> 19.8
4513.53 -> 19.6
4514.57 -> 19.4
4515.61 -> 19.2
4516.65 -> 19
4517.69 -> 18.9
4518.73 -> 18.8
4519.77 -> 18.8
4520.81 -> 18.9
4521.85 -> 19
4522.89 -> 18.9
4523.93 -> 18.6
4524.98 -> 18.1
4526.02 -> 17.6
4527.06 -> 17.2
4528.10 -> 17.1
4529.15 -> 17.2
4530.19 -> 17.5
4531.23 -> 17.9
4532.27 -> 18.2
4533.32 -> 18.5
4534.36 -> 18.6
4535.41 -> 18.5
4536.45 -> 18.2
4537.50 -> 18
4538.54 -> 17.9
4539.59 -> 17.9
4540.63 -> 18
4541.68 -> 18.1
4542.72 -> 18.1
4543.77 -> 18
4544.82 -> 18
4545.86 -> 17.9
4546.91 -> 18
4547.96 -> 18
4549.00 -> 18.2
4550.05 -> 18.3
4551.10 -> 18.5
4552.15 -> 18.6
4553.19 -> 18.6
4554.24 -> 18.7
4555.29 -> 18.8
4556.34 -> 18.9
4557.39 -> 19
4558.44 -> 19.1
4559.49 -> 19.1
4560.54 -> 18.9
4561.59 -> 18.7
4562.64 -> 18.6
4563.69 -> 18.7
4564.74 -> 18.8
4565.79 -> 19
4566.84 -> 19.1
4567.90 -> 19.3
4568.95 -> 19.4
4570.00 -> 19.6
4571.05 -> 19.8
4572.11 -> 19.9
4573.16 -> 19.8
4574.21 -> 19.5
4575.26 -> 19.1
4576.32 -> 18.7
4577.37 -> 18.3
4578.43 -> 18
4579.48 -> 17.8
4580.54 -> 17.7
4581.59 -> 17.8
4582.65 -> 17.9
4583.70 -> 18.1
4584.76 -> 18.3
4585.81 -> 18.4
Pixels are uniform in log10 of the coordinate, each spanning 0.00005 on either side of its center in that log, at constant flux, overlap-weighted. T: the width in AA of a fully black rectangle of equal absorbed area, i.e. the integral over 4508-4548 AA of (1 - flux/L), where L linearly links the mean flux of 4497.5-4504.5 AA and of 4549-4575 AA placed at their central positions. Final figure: 0.5 AA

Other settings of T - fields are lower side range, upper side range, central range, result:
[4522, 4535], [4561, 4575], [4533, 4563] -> 0.3 AA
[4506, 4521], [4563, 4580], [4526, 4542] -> 1.1 AA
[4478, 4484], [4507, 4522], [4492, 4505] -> 0.3 AA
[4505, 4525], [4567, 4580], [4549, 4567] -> 0.4 AA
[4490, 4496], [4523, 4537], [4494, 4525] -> -1.4 AA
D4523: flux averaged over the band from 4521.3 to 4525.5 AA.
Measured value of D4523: 18.6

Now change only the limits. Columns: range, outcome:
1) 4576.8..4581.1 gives 18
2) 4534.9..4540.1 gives 18.1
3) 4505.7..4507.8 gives 19.5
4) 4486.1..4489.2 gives 18.6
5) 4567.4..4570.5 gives 19.5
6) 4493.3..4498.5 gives 18.3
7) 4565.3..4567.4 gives 19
